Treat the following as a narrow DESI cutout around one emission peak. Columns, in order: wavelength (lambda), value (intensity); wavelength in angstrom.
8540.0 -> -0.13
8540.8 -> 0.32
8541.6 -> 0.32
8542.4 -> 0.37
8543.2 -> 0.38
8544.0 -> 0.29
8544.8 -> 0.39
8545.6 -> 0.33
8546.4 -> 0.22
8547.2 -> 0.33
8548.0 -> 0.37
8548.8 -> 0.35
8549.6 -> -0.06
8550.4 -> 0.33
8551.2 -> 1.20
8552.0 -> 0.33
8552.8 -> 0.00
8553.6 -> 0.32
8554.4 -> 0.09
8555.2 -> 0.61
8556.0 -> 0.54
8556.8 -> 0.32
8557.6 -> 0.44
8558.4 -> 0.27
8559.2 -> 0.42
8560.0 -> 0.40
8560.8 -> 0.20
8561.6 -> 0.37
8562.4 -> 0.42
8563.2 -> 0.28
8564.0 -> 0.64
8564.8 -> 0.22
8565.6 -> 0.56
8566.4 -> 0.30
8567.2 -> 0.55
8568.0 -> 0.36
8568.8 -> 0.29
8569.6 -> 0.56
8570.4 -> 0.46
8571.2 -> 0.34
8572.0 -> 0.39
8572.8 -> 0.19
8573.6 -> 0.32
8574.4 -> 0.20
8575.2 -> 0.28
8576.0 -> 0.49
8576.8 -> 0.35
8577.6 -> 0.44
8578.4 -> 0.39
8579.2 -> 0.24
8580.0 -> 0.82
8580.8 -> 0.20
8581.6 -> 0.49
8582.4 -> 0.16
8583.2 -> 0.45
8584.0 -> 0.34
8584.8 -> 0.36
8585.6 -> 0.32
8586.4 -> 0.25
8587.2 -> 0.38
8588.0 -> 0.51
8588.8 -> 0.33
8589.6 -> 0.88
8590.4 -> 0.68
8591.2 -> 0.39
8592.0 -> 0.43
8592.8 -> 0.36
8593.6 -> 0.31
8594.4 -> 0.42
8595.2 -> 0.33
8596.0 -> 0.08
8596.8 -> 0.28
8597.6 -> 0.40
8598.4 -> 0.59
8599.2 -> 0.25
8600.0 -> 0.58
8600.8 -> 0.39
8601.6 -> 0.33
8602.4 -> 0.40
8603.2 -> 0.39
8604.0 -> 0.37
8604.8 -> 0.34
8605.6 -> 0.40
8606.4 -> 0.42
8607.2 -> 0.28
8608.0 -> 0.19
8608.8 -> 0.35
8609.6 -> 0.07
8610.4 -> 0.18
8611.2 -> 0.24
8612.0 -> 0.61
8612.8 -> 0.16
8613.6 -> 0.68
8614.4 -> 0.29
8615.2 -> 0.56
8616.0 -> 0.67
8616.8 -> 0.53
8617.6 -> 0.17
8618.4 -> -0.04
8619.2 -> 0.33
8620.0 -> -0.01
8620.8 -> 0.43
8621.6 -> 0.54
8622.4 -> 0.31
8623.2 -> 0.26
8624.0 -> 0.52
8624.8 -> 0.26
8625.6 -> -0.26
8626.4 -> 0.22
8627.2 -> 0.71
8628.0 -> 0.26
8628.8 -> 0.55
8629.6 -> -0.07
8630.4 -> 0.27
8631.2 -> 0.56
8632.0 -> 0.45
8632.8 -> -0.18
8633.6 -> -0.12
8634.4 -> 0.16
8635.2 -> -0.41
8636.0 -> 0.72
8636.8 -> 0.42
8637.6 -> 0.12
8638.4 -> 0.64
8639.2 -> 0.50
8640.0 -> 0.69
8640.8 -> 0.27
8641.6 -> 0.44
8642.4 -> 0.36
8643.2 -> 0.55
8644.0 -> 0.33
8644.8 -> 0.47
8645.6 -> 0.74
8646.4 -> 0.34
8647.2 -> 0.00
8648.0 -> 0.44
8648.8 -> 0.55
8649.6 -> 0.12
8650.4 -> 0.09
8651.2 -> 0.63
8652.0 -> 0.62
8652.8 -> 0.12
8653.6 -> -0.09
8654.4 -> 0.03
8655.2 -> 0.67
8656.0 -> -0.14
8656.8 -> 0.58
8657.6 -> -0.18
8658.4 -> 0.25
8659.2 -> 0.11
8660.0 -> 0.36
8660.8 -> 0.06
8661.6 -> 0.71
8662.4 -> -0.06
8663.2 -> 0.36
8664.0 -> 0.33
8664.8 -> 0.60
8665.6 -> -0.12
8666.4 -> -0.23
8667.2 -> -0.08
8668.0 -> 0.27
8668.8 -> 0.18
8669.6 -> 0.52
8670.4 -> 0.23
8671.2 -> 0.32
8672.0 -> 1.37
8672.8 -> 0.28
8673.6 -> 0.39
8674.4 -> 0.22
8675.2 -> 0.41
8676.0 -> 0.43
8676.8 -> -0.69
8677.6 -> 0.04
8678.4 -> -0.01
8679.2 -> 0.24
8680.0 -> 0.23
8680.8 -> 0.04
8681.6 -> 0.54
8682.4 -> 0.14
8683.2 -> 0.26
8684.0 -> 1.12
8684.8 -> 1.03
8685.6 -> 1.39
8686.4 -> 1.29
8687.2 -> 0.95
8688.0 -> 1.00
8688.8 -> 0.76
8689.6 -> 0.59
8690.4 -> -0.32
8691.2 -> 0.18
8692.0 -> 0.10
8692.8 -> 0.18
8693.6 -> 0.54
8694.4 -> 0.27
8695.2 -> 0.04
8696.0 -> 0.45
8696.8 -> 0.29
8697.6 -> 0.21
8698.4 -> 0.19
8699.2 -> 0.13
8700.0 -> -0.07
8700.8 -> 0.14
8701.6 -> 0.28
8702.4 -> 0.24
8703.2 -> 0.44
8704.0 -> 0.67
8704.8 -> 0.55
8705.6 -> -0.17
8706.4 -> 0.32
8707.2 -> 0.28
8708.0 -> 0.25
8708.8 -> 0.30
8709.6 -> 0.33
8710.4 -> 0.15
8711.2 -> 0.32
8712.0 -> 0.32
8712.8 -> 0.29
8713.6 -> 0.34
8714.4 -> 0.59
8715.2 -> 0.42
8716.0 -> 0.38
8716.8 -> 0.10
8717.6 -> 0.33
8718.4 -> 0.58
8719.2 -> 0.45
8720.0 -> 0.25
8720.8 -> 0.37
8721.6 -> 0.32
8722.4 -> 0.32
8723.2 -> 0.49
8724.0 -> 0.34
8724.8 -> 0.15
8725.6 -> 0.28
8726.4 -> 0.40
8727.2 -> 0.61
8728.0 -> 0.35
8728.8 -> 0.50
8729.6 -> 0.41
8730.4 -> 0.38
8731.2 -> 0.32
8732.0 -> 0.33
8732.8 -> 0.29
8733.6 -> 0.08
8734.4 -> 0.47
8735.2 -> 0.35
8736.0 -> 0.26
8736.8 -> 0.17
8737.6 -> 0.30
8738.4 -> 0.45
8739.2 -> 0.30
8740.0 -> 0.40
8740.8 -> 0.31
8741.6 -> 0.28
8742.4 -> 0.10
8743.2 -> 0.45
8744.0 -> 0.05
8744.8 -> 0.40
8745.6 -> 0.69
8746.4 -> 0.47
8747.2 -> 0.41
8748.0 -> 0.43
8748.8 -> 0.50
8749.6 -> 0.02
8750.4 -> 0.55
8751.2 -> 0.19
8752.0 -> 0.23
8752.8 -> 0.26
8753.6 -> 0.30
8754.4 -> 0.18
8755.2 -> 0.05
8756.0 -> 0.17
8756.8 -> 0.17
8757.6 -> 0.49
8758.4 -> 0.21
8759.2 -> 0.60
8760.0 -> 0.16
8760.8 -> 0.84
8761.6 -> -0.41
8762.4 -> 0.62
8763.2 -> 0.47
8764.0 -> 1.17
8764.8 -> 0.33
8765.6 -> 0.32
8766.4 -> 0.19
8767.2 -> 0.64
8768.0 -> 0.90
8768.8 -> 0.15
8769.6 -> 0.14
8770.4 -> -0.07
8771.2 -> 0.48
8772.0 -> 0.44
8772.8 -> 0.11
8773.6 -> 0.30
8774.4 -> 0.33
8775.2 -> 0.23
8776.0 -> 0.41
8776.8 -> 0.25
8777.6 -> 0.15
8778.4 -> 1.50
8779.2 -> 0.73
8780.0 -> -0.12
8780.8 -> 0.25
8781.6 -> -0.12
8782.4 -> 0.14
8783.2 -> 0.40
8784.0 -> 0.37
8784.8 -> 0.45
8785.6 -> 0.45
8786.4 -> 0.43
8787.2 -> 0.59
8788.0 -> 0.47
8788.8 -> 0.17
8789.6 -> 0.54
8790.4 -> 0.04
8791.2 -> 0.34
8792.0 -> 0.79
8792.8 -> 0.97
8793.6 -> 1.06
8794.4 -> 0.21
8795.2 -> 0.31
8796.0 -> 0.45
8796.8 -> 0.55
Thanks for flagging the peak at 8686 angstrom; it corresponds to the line H-gamma 4340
